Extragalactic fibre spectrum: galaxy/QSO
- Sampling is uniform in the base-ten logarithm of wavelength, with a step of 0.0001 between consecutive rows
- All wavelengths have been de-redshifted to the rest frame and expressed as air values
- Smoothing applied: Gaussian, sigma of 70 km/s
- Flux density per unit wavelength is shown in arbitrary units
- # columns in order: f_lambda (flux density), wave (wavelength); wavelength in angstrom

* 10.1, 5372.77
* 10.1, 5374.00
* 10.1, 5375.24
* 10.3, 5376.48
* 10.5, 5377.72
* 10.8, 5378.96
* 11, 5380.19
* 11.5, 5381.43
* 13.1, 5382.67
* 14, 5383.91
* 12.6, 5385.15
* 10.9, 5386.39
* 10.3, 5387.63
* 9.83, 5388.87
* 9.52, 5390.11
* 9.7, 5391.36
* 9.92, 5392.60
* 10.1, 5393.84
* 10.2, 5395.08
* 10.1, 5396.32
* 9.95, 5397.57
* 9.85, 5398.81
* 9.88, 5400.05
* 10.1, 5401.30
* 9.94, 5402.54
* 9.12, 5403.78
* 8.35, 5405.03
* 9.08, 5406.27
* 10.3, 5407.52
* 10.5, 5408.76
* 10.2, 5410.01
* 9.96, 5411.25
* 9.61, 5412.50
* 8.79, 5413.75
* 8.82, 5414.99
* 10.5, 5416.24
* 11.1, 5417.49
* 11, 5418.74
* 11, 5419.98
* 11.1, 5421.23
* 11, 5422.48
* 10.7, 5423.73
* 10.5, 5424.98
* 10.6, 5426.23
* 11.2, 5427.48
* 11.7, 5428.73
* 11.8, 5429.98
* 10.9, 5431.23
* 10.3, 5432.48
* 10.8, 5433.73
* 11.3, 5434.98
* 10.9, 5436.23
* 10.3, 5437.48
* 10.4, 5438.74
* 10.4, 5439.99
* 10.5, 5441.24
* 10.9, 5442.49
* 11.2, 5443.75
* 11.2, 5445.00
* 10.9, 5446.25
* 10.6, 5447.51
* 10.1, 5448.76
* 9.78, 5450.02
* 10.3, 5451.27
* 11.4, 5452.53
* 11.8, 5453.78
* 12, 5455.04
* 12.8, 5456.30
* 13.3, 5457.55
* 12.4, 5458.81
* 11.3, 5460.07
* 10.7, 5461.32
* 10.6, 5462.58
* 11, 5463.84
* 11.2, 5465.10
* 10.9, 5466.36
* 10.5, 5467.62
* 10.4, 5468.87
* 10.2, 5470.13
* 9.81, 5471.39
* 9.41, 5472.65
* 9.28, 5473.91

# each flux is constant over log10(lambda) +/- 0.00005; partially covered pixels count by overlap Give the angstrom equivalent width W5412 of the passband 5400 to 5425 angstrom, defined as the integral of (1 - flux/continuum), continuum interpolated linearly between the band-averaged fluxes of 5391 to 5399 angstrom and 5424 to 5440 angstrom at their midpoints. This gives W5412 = 0.83 angstrom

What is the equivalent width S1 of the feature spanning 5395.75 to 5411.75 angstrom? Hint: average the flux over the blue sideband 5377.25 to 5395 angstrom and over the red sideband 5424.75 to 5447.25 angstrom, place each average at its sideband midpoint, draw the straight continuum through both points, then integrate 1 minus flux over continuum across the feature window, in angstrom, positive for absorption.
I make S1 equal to 1.7 angstrom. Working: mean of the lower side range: 11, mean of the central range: 9.79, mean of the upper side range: 10.9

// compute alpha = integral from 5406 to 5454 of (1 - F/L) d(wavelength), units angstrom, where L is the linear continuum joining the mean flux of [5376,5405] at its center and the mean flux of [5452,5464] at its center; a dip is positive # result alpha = 2.8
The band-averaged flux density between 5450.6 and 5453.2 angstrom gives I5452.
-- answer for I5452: 10.9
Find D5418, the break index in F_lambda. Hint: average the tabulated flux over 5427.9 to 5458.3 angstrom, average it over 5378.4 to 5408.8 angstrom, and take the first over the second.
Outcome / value 1.1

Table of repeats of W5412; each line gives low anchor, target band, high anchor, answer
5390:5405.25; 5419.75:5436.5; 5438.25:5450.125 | -1.0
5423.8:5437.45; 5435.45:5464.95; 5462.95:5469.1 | -0.5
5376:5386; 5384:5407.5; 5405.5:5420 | 1.9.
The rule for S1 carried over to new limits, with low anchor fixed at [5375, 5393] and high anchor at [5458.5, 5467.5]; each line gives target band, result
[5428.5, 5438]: 0.04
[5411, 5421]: 0.79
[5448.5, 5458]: -0.34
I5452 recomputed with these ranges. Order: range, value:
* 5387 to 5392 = 9.83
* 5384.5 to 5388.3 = 11.3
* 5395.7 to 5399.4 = 9.96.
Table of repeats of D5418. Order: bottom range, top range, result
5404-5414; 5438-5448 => 1.12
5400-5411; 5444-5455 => 1.12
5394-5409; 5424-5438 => 1.12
